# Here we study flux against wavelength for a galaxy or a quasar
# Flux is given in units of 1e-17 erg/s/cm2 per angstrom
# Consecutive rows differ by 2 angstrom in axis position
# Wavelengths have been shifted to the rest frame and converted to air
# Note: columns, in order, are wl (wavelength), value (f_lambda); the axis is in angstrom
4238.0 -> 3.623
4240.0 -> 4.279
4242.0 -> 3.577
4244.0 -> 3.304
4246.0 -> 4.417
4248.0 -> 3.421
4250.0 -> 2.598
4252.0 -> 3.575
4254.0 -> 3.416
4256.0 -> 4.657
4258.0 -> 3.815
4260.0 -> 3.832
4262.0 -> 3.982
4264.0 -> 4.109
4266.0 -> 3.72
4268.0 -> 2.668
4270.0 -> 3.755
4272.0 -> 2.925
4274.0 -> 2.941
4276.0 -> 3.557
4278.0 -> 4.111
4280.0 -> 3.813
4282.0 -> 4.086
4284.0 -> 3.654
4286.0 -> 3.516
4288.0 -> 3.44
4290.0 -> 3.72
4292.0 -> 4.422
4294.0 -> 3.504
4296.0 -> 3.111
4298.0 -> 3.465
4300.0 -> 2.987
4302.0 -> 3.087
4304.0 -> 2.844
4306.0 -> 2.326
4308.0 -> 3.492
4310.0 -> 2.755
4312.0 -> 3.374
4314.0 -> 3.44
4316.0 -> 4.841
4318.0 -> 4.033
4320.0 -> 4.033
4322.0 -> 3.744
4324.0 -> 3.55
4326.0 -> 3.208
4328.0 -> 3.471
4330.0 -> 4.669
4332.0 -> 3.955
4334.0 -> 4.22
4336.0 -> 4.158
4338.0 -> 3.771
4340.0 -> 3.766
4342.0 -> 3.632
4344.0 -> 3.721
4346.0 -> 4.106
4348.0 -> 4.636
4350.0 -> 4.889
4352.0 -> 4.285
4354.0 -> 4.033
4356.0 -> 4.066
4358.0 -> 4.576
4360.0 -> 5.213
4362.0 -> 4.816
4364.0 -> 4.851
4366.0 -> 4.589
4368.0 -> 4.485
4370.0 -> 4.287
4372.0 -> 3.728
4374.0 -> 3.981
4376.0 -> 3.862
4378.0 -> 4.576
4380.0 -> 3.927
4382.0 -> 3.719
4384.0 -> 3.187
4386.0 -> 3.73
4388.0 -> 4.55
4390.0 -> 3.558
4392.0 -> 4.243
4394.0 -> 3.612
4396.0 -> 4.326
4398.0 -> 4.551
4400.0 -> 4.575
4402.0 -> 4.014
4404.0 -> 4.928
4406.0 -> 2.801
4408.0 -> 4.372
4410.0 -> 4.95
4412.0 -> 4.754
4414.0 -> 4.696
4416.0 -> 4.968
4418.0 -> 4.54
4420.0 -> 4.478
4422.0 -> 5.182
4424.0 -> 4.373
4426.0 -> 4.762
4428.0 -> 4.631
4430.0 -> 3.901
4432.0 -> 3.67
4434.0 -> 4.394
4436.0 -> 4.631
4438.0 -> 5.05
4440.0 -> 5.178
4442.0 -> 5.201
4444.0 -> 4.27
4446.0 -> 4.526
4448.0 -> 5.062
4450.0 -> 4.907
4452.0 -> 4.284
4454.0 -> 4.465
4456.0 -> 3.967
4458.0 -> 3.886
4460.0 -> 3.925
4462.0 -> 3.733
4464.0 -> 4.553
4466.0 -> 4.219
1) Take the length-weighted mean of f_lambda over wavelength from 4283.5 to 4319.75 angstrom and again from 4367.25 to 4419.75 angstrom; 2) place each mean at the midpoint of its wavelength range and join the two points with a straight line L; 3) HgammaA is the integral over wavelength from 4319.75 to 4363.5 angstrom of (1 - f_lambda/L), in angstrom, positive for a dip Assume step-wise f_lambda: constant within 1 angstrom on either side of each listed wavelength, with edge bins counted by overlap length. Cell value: -4.0 angstrom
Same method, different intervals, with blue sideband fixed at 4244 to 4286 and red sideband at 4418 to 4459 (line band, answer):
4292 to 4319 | 3.40 angstrom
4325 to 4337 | 0.11 angstrom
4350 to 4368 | -1.91 angstrom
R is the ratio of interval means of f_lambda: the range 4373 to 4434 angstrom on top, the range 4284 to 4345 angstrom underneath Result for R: 1.18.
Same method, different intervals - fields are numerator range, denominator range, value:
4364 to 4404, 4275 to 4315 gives 1.20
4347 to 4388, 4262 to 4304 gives 1.21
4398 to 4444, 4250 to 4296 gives 1.24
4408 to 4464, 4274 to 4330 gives 1.28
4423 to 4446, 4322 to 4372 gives 1.09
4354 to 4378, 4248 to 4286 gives 1.22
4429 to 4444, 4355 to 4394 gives 1.09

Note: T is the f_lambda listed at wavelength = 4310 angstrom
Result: 2.755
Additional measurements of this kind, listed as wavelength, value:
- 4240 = 4.279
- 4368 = 4.485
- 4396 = 4.326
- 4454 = 4.465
